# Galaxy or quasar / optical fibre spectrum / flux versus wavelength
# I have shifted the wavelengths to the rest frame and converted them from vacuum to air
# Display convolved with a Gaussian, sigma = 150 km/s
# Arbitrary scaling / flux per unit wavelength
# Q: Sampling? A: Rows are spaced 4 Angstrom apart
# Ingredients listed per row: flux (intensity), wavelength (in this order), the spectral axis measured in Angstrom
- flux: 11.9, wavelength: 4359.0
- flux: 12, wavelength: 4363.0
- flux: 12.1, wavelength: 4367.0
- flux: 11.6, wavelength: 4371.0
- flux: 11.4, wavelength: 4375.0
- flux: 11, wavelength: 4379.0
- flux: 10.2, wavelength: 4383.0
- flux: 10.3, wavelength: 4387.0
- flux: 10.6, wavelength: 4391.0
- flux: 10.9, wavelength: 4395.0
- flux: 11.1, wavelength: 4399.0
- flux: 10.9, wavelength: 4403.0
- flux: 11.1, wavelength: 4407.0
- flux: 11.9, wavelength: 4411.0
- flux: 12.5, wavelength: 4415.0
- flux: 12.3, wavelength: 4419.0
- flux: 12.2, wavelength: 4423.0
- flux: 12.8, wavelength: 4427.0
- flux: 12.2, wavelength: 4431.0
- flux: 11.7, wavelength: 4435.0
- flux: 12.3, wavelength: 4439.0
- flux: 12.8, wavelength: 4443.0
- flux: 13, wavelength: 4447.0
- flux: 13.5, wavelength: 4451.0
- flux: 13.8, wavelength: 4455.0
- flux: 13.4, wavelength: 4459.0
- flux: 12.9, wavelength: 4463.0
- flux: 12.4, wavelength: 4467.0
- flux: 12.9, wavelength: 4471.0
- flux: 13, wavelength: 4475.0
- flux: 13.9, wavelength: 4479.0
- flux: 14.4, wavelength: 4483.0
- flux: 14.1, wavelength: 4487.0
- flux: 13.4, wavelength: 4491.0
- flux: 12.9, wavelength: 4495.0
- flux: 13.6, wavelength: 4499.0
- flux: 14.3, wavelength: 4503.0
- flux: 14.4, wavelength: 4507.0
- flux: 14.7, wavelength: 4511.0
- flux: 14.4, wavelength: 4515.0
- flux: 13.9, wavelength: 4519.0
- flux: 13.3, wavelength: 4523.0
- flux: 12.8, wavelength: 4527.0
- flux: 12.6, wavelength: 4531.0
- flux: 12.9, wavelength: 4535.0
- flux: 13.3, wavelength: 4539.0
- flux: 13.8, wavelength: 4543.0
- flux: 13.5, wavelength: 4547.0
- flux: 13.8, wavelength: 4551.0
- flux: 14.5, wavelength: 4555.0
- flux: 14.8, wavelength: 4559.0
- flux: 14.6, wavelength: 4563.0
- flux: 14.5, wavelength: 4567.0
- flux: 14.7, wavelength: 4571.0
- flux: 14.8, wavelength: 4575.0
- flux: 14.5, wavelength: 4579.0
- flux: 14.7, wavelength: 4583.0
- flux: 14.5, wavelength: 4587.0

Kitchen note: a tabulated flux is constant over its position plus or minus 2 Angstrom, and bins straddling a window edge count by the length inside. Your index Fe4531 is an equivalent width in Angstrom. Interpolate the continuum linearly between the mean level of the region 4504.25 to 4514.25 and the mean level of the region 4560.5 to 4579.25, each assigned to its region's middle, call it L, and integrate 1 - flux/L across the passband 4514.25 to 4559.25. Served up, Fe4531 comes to 3.1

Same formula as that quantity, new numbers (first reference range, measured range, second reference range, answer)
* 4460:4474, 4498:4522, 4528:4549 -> -2.1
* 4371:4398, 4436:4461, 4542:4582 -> -2.0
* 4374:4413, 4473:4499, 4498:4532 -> -1.0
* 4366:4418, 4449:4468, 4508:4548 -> -1.4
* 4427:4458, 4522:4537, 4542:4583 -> 1.1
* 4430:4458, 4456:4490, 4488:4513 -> -0.1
